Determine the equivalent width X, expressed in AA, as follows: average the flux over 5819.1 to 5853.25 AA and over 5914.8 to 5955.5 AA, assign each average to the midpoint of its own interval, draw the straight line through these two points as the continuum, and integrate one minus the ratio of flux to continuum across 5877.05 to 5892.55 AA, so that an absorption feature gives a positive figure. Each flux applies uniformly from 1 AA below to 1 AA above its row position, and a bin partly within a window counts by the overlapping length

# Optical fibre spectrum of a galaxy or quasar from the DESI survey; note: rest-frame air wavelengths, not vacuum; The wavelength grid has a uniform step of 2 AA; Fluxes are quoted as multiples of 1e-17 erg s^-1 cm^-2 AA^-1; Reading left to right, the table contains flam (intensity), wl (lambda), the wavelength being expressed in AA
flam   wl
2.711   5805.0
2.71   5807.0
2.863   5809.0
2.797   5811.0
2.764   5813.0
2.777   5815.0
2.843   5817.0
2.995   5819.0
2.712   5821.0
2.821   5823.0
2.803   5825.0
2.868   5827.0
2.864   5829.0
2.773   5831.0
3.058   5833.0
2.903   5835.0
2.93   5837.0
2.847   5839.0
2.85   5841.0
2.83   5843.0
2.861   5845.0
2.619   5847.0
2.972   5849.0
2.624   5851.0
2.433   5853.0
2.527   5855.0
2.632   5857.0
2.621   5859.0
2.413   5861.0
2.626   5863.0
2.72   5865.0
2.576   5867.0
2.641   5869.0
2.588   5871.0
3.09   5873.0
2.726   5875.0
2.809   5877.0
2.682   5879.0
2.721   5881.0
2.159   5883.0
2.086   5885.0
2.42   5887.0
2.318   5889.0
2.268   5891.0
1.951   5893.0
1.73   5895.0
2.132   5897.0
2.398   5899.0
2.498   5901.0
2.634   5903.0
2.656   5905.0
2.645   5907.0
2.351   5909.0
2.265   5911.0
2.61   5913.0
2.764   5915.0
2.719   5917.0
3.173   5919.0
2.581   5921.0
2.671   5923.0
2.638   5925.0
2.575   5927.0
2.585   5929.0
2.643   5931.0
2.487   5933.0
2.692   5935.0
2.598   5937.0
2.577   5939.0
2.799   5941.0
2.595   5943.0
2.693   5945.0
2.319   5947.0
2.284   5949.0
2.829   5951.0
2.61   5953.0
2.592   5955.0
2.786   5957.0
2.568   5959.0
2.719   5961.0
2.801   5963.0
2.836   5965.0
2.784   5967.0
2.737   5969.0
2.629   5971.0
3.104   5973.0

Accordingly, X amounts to 1.9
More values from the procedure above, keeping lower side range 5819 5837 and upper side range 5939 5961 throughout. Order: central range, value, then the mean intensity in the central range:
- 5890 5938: 3.1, 2.51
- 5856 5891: 2.5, 2.57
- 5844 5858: 0.7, 2.67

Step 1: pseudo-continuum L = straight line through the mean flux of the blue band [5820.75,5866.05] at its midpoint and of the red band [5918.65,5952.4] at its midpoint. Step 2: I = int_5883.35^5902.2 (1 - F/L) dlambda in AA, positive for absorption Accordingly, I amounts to 3.4 AA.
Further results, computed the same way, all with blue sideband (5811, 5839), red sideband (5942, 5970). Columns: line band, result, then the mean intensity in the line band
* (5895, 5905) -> 1.3 AA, 2.37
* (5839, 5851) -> 0.0 AA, 2.81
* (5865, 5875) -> 0.2 AA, 2.72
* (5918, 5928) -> -0.1 AA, 2.73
